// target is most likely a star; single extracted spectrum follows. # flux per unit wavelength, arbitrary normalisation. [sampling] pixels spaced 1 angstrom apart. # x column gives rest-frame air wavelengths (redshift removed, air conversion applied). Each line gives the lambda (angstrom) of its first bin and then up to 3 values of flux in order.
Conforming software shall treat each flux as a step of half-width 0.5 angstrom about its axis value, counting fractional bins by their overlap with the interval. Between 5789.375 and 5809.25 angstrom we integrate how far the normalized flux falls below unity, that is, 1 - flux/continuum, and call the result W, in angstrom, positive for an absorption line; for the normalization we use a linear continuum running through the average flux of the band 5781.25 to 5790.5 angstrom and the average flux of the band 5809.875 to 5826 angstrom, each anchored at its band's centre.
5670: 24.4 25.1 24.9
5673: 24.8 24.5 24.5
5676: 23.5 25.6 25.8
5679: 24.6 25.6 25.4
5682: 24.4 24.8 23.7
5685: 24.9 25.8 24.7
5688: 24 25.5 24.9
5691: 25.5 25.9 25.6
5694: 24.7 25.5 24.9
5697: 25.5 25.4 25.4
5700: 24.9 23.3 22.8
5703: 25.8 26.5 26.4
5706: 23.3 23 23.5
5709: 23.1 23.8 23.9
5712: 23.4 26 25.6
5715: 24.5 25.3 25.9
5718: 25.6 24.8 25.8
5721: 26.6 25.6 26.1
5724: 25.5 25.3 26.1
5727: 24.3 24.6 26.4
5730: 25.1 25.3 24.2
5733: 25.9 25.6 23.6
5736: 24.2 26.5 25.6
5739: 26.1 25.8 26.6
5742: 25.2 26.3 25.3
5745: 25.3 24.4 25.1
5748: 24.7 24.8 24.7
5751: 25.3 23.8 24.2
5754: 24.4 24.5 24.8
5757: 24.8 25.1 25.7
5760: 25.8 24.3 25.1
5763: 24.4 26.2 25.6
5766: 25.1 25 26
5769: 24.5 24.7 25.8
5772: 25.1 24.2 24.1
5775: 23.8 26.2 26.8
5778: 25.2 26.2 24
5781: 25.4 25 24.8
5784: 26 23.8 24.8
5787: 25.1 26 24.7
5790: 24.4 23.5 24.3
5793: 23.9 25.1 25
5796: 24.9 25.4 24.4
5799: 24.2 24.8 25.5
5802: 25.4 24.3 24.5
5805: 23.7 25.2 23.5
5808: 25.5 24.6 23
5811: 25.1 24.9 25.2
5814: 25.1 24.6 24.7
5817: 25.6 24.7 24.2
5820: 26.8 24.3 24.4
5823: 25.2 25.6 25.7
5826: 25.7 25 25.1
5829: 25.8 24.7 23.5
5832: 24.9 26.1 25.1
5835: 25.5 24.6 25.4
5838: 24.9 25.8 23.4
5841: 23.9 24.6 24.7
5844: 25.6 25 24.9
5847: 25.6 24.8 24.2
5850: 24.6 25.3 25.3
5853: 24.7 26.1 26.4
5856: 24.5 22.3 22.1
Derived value 0.3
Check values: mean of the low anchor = 25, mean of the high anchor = 25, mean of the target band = 24.6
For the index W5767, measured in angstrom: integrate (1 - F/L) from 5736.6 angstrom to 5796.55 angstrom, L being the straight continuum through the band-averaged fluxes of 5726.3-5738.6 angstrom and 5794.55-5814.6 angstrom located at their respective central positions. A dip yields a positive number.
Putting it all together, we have -0.3 angstrom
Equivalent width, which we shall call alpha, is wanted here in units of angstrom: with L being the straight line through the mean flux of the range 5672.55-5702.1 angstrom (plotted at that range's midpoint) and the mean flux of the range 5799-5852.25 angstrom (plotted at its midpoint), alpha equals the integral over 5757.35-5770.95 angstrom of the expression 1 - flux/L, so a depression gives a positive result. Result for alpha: -0.2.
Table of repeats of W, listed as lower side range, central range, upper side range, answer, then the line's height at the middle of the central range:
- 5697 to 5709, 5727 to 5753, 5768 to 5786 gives -0.39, 24.8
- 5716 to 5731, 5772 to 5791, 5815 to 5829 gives 0.24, 25.3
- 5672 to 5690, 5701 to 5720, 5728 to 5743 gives 0.41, 25.2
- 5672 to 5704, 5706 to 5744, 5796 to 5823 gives -0.38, 24.9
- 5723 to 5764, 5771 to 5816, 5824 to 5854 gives 0.47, 25.1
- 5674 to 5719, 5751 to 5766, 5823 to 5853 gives -0.01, 24.9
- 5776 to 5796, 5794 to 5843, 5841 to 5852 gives 0.12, 24.9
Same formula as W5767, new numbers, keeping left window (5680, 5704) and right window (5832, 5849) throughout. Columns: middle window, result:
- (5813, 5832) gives -0.05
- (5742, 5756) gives 0.07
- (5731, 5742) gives -0.19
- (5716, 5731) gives -0.34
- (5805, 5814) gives 0.13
